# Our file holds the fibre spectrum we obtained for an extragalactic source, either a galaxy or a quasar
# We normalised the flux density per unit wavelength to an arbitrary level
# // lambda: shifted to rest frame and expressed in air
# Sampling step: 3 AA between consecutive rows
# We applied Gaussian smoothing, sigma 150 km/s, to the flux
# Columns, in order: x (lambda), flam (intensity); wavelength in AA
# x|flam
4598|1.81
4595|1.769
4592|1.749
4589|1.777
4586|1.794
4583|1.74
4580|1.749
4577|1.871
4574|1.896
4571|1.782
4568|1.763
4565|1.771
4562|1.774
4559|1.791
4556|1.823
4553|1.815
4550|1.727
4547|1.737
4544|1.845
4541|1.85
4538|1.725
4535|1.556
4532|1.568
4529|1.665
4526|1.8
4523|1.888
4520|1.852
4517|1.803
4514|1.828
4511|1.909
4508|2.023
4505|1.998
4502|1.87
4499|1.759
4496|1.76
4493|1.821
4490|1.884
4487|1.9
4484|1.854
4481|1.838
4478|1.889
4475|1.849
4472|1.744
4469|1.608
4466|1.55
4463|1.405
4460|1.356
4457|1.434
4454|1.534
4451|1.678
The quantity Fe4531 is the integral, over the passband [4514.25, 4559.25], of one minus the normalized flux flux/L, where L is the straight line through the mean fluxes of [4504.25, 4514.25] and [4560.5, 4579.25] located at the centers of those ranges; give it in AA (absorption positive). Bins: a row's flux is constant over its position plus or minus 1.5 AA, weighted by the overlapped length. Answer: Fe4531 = 2.87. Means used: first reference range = 1.95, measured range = 1.76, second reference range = 1.81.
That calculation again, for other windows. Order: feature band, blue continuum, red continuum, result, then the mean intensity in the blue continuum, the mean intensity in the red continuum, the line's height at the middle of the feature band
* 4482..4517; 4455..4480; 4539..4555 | -3.9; 1.61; 1.79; 1.68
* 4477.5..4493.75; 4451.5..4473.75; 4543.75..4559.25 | -2.7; 1.53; 1.79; 1.6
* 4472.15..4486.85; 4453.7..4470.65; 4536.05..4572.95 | -3.0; 1.48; 1.78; 1.54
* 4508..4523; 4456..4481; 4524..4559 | -1.5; 1.62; 1.74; 1.7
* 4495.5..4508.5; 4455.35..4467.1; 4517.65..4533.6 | -1.9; 1.43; 1.76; 1.64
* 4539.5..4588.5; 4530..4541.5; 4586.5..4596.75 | -2.3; 1.66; 1.77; 1.71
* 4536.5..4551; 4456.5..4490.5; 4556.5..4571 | -0.2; 1.69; 1.78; 1.76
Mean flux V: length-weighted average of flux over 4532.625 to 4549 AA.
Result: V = 1.73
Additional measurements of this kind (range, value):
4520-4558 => 1.75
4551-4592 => 1.79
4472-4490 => 1.86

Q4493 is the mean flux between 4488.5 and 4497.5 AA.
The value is 1.82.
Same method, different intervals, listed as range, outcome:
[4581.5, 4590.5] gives 1.77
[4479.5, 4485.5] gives 1.85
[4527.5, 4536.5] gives 1.6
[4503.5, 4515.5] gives 1.94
